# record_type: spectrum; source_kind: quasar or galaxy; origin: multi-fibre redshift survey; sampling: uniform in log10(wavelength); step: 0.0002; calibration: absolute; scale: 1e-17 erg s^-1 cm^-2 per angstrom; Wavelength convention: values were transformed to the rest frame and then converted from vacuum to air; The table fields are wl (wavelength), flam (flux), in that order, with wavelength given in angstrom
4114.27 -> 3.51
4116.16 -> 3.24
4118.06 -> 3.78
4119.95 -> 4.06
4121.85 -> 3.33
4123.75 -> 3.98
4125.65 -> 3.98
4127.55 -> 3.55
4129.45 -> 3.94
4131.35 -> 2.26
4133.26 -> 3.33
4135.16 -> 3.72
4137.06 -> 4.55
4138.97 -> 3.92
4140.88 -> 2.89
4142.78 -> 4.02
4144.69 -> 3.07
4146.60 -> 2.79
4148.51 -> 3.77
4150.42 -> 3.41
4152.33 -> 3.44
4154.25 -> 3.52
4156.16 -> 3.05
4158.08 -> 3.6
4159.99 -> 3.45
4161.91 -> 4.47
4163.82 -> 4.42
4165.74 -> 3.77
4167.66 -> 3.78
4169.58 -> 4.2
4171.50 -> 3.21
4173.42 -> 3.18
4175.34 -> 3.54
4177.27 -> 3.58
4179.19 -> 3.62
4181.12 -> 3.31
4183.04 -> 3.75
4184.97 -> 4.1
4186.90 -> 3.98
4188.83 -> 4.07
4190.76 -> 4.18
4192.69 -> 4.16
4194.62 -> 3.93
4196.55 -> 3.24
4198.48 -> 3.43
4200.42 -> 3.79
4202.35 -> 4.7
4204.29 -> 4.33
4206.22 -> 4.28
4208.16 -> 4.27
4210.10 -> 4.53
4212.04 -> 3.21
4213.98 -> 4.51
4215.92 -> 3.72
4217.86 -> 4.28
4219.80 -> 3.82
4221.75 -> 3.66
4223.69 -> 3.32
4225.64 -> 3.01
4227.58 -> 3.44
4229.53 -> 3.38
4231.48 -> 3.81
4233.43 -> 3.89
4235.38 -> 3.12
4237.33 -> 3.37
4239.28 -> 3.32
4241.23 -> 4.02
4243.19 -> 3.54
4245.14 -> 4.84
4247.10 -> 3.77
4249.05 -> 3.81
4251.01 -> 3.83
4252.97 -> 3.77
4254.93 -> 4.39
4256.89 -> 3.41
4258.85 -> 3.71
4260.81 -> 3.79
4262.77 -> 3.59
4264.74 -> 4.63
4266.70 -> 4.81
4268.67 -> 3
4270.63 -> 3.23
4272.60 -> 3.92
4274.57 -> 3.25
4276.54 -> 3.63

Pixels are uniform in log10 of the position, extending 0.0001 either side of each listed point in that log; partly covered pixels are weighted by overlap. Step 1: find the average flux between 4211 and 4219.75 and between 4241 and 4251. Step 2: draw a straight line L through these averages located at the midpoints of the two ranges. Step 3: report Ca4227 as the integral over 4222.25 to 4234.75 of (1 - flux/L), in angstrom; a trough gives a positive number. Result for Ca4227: 1.5 angstrom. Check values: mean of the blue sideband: 3.93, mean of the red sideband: 3.98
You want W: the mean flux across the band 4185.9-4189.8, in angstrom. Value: 4.02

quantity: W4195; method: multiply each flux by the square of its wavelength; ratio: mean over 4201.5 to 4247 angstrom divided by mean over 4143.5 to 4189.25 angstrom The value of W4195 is 1.09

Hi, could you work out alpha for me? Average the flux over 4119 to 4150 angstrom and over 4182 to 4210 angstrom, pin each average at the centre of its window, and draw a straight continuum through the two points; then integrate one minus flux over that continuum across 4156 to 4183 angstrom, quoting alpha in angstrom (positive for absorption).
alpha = 1.07 angstrom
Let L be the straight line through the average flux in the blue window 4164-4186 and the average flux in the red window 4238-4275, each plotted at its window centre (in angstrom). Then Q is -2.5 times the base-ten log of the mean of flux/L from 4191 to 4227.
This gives -0.05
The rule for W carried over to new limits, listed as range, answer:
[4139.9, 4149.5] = 3.31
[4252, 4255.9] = 4.08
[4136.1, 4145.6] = 3.69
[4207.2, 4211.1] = 4.39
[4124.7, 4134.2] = 3.41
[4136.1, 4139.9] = 4.24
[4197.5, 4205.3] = 4.06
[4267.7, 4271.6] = 3.12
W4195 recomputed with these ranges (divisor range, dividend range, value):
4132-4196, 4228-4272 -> 1.07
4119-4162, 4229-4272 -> 1.12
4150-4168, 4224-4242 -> 0.97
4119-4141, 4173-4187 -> 1.02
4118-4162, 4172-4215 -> 1.12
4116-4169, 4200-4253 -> 1.10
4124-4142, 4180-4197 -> 1.11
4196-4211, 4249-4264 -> 0.95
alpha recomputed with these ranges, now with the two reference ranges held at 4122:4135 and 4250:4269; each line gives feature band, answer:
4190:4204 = -0.8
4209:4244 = 1.4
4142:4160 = 0.9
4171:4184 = 0.7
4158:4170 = -1.2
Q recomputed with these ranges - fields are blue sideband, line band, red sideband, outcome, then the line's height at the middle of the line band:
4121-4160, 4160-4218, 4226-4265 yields -0.08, 3.62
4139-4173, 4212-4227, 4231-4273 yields 0.00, 3.72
